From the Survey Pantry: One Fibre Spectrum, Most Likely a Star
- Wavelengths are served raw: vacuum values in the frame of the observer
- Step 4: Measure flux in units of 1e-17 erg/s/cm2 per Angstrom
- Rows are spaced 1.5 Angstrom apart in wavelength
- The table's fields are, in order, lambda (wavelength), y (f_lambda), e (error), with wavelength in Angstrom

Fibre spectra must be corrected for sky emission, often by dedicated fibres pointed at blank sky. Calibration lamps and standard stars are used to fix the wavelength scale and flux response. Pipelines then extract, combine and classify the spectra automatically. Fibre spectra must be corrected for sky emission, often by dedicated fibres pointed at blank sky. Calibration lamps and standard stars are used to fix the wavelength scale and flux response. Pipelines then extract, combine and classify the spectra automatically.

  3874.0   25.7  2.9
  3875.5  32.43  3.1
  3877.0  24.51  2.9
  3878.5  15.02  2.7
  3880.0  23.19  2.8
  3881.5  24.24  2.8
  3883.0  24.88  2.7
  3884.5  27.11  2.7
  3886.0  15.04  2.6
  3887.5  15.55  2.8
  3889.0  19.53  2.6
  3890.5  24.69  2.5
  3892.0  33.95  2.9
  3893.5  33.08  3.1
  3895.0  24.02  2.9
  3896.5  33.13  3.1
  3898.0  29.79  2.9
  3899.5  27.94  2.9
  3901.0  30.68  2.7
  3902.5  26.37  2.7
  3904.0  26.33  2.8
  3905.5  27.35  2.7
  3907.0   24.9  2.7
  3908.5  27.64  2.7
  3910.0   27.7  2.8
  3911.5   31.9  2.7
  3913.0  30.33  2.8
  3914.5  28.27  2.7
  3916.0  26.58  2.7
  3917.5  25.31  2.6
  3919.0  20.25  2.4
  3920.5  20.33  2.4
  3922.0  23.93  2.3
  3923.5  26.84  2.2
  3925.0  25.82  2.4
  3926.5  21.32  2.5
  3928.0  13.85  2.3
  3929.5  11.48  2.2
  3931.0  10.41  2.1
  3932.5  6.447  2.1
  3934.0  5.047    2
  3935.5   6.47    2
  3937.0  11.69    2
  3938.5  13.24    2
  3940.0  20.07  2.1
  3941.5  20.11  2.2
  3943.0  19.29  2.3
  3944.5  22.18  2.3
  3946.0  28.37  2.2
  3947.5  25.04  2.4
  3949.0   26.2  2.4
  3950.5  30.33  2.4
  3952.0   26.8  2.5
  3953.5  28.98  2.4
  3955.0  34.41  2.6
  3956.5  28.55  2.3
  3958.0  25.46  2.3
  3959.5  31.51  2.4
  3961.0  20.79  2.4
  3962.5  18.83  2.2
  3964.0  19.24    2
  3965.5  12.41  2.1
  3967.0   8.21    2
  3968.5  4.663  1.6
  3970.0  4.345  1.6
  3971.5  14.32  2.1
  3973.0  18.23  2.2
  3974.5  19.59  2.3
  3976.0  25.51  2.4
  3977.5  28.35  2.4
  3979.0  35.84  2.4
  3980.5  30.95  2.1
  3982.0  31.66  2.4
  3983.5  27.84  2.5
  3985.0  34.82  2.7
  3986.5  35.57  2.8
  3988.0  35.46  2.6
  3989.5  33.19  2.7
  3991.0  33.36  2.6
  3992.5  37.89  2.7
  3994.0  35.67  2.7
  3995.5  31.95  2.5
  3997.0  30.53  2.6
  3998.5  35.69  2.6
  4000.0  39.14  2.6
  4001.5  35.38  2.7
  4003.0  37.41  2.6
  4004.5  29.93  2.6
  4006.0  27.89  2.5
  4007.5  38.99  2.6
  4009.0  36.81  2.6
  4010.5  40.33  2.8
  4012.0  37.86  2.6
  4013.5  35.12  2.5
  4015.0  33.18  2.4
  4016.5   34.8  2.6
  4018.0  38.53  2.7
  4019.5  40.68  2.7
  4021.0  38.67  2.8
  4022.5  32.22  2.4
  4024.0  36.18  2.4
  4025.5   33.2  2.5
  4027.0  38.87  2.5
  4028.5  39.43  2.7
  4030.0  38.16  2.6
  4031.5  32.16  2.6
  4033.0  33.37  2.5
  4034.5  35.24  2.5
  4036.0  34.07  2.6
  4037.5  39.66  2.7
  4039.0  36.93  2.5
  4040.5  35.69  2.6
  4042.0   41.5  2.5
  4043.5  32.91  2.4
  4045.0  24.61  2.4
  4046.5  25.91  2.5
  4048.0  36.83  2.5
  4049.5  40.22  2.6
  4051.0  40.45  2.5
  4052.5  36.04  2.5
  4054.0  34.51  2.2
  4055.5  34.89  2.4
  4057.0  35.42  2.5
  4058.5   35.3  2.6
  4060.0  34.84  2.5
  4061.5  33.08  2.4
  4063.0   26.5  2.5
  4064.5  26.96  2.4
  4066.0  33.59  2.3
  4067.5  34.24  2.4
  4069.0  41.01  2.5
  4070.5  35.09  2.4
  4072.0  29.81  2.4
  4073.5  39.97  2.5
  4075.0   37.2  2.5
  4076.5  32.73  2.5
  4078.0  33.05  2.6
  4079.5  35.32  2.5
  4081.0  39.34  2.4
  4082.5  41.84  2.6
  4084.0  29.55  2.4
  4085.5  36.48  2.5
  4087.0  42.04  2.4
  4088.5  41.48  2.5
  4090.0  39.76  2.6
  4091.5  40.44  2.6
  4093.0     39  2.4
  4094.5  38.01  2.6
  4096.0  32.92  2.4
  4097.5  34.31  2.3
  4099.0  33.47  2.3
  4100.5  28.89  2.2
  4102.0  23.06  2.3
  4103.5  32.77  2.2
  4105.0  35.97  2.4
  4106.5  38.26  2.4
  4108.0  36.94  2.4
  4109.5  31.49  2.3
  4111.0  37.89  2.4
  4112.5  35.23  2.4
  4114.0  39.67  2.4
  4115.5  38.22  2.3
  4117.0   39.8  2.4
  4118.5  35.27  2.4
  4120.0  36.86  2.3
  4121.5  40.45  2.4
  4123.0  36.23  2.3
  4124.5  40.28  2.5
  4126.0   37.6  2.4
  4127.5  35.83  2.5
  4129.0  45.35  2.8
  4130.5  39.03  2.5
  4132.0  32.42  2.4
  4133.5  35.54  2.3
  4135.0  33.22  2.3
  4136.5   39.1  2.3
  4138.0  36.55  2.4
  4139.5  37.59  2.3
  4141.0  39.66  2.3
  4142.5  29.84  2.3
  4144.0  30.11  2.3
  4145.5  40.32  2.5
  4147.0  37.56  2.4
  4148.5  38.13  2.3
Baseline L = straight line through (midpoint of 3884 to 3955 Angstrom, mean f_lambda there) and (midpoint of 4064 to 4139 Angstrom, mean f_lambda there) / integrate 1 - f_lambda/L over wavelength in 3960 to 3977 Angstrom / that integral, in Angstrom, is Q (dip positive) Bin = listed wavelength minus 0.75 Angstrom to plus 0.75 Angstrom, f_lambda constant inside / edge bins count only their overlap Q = 7.1 Angstrom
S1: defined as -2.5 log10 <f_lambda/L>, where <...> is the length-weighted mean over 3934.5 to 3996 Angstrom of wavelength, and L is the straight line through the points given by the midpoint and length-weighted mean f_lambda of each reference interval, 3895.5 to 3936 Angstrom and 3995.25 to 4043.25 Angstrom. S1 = 0.21 mag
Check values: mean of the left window 22.9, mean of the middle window 24.2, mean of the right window 35.9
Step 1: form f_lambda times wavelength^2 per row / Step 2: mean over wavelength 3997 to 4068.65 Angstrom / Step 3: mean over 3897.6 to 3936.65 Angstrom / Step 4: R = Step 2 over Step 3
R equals 1.7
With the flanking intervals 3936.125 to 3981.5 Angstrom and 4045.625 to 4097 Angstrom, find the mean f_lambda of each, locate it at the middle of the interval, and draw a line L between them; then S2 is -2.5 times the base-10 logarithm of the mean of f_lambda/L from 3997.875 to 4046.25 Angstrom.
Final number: -0.207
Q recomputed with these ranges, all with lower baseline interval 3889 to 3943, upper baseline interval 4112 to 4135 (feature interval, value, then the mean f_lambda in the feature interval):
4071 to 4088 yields -0.80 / 36.2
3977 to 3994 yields -3.44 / 33.4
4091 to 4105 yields 0.86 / 33.7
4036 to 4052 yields -1.73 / 35.4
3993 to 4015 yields -4.61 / 35.2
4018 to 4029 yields -2.39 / 37.1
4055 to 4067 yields 0.22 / 32.6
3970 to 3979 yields 1.99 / 21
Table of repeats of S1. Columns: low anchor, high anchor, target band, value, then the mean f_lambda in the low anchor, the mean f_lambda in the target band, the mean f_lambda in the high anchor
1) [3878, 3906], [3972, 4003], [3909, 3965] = 0.28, 25.4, 22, 31.8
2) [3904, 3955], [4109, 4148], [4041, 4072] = -0.09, 21.9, 34.1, 37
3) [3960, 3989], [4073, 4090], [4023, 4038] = -0.19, 22.6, 35.9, 37.3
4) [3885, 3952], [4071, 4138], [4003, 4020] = -0.21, 22.8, 35.8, 36.4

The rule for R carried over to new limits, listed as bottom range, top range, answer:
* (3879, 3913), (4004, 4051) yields 1.44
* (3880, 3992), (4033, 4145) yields 1.63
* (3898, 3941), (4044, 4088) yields 1.74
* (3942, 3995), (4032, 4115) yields 1.45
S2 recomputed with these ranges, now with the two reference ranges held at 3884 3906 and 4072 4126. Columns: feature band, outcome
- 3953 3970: 0.402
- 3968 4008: 0.053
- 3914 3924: 0.130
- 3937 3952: 0.271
